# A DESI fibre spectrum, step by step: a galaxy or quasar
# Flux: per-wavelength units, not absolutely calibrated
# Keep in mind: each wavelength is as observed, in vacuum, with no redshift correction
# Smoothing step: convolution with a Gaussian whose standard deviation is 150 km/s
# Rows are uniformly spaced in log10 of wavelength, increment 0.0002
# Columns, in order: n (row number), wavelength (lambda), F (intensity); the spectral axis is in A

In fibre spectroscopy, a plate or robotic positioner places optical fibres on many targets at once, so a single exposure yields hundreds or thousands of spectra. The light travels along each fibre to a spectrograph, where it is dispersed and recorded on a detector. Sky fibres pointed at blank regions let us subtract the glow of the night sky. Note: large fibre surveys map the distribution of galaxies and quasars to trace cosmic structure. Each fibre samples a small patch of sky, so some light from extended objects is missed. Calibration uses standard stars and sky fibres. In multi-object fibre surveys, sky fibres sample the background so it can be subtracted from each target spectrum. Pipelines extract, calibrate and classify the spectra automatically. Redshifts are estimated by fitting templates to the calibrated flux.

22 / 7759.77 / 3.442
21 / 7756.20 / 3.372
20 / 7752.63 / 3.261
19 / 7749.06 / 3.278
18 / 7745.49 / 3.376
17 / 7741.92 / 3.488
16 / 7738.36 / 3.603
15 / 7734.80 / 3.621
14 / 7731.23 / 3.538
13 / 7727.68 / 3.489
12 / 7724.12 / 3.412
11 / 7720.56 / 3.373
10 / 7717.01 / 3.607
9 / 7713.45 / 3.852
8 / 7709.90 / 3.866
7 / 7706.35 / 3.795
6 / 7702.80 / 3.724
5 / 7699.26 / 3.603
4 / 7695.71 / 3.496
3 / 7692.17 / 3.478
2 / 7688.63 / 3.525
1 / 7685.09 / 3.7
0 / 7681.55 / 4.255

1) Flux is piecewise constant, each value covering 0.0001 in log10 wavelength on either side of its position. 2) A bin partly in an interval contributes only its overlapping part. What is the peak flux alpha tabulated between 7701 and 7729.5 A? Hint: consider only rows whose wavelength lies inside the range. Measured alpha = 3.866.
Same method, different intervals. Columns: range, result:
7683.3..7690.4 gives 3.7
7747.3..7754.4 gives 3.278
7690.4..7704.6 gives 3.724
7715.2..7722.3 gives 3.607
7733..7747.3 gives 3.621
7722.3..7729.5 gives 3.489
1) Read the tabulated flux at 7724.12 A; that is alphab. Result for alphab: 3.412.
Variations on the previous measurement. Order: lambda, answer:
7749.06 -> 3.278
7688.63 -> 3.525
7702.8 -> 3.724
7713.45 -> 3.852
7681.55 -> 4.255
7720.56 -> 3.373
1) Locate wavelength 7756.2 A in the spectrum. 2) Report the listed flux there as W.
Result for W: 3.372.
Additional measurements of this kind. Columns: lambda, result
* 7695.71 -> 3.496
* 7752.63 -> 3.261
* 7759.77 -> 3.442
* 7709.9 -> 3.866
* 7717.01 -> 3.607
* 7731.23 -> 3.538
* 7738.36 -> 3.603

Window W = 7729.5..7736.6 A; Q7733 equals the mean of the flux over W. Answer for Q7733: 3.58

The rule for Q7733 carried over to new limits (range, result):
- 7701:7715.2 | 3.81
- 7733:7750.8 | 3.47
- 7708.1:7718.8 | 3.77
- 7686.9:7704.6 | 3.57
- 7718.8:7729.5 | 3.43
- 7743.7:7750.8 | 3.32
